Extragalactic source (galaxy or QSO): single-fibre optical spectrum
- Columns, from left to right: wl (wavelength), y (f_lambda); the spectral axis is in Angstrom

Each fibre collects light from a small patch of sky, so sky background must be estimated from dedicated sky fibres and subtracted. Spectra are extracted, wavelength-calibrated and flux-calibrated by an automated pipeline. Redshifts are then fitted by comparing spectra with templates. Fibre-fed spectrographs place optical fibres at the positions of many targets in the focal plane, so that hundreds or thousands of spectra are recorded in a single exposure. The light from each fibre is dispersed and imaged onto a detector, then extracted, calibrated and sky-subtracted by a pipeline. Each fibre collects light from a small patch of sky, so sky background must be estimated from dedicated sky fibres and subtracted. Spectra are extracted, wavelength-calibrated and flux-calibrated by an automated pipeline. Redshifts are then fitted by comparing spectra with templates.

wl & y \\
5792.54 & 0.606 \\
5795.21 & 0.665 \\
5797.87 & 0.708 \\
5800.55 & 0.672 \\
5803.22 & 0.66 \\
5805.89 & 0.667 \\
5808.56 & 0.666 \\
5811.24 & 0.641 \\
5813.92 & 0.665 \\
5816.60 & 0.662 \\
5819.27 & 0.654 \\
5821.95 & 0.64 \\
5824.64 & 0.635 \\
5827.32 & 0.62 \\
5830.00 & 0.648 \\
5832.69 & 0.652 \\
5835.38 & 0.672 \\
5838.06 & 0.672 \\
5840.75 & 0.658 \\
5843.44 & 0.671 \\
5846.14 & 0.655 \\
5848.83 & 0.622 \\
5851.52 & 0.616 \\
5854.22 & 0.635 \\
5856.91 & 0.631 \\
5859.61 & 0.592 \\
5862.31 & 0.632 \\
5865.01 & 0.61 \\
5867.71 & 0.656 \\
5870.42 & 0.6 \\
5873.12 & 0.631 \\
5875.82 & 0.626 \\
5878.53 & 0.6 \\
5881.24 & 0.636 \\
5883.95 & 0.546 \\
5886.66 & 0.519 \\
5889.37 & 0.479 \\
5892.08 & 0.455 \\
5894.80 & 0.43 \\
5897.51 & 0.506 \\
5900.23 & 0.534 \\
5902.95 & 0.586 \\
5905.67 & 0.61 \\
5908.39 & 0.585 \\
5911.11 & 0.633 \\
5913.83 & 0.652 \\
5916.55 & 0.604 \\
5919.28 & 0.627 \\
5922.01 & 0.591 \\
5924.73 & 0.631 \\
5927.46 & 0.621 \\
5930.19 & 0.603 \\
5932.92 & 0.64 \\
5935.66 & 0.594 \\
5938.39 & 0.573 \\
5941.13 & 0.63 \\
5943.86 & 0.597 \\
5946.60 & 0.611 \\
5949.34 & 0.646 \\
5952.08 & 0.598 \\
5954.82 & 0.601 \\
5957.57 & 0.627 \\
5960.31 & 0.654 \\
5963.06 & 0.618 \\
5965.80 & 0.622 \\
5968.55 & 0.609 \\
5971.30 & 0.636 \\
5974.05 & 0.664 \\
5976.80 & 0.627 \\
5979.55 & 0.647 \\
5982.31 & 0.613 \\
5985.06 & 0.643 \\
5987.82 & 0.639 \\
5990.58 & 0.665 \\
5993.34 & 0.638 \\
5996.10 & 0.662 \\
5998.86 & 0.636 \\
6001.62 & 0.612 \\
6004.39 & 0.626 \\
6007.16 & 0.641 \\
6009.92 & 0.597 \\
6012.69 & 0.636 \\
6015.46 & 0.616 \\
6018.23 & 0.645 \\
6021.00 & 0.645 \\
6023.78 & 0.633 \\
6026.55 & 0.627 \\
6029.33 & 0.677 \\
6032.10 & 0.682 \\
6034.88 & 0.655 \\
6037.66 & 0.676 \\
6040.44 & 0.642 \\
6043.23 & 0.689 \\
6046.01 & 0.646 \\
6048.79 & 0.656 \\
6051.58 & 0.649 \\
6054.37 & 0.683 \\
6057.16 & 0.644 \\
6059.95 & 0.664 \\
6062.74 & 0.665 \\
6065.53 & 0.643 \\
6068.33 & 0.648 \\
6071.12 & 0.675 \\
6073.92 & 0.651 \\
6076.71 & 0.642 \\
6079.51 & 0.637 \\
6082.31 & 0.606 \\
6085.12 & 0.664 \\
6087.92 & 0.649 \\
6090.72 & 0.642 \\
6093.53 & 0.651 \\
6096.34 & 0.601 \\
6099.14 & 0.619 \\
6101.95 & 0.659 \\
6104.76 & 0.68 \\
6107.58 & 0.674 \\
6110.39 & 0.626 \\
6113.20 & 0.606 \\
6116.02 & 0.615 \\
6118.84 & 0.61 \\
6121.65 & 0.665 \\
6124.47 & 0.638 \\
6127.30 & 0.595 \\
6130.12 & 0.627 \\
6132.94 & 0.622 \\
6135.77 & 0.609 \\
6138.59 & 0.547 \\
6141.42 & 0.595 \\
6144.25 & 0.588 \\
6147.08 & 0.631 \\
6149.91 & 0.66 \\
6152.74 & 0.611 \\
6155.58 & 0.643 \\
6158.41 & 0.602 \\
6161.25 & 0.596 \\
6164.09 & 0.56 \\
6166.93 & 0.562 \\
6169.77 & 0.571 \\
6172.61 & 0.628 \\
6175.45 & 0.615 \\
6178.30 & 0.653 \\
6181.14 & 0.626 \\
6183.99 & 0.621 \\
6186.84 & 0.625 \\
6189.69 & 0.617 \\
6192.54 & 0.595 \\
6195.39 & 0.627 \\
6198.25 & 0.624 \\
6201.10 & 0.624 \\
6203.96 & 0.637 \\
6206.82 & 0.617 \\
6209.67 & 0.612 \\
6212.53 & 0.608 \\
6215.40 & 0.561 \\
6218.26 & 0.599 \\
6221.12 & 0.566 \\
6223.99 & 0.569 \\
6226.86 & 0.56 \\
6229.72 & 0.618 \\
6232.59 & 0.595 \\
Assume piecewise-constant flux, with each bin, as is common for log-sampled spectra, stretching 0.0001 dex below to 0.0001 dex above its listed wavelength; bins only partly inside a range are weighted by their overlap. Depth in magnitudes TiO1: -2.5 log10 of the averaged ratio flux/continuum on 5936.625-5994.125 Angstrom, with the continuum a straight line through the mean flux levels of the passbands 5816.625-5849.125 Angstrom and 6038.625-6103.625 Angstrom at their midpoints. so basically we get 0.04 mag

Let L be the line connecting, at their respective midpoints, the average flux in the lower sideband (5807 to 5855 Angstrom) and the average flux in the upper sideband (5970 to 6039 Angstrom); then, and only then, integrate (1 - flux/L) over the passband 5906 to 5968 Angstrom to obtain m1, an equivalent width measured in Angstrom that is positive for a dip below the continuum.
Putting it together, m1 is 2.7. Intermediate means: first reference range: 0.649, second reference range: 0.642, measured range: 0.616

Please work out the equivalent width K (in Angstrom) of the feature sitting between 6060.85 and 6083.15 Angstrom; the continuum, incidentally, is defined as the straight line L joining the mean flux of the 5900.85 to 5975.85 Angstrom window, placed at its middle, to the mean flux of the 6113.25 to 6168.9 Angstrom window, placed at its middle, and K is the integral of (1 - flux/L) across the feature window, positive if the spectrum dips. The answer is -1.3 Angstrom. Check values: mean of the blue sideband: 0.616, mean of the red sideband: 0.609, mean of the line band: 0.647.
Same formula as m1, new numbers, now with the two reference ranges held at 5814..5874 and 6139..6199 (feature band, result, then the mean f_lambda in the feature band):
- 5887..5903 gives 3.6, 0.492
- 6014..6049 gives -1.7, 0.653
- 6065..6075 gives -0.6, 0.655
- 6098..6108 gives -0.7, 0.657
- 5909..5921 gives 0.2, 0.625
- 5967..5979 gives -0.1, 0.635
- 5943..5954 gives 0.3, 0.613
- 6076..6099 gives -0.6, 0.635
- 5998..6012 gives 0.1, 0.623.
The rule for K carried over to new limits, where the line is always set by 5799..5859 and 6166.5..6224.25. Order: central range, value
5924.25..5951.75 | 1.05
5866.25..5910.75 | 5.49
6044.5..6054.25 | -0.46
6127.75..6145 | 0.49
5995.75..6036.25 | -0.62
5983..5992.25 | -0.20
